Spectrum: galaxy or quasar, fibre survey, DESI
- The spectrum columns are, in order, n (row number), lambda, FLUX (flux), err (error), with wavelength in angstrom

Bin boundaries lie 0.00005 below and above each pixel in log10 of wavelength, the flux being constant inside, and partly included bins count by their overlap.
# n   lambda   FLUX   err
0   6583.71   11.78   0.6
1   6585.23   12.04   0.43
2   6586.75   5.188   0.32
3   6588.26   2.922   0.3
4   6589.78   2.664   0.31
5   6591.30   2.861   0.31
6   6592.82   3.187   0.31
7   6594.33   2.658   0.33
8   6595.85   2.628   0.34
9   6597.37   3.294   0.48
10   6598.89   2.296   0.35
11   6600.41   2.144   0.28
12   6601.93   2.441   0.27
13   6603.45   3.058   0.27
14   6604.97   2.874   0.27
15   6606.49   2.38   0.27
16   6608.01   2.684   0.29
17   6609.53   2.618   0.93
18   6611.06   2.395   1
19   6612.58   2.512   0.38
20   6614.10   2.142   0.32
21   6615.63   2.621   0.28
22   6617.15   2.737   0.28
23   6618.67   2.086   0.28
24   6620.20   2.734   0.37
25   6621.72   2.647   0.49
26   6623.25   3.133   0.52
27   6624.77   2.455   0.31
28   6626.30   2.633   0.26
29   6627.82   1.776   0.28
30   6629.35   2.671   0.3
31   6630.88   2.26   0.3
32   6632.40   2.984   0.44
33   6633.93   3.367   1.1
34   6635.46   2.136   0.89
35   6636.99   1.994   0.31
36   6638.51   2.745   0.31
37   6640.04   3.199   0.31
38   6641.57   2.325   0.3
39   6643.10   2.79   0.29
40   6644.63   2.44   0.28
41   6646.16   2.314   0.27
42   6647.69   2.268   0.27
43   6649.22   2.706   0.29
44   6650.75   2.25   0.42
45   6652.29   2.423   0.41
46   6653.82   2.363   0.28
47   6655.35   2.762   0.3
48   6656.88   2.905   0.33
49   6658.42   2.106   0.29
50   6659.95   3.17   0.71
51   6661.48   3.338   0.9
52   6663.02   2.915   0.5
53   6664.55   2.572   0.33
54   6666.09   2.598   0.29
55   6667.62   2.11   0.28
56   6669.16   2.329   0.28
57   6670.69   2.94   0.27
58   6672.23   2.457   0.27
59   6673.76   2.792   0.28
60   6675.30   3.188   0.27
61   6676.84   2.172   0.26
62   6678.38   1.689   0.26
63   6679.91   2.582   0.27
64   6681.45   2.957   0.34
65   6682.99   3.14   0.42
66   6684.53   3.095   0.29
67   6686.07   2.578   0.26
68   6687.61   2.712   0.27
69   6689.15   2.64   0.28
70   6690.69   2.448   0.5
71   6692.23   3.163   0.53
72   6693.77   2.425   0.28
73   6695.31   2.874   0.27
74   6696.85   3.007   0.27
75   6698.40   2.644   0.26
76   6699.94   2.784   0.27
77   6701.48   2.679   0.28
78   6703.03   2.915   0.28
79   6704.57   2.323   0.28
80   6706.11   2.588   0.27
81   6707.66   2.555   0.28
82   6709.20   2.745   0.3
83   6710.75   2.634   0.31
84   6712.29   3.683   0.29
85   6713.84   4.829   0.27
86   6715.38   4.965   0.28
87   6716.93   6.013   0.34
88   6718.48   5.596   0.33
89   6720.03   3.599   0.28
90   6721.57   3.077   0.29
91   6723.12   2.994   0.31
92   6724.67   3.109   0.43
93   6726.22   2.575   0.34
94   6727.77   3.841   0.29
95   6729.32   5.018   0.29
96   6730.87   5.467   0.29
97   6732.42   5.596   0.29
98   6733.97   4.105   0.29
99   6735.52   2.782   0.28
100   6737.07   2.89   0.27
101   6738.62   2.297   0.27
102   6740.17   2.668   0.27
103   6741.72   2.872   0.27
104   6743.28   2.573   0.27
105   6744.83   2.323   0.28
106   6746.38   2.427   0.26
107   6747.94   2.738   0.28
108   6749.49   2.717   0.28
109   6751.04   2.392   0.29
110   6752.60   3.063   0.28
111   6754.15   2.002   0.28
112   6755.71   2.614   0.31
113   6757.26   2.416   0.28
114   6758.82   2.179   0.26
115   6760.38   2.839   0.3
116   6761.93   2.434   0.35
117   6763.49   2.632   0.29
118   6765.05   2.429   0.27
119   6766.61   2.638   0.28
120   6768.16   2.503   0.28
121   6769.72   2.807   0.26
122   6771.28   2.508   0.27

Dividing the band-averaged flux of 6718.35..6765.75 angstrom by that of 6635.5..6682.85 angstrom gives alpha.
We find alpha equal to 1.2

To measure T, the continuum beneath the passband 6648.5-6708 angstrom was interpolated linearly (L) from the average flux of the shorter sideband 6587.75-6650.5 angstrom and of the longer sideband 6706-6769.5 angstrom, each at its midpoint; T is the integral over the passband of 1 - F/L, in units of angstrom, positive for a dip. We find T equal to 4.84 angstrom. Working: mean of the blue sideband 2.6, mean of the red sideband 3.21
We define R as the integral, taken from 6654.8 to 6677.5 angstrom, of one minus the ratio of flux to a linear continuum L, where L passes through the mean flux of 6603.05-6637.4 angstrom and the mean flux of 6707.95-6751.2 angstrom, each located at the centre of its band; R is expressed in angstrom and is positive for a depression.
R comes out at 2.1 angstrom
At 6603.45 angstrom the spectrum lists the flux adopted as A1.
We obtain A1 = 3.058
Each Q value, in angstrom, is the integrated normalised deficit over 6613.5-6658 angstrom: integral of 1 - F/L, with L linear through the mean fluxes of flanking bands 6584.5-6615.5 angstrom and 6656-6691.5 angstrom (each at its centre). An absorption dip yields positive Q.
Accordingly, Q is 6.2 angstrom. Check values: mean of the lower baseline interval 3.23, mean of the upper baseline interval 2.67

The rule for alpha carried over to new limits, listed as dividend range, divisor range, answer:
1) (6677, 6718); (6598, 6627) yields 1.18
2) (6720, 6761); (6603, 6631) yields 1.21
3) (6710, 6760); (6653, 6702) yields 1.25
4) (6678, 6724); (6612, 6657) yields 1.24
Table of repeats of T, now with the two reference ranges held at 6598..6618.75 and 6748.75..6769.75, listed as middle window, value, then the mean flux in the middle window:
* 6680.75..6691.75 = -1.2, 2.8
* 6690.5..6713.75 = -2.8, 2.83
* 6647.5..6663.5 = -0.9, 2.66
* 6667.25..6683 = -0.2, 2.56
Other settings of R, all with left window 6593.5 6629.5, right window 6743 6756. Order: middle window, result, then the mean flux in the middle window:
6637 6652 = 0.2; 2.53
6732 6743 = -2.9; 3.21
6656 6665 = -1.0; 2.84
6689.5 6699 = -0.8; 2.76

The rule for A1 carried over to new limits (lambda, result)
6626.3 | 2.633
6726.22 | 2.575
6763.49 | 2.632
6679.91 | 2.582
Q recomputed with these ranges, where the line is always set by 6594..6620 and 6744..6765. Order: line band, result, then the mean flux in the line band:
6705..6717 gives -5.0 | 3.58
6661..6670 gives -0.3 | 2.62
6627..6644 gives -0.1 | 2.57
